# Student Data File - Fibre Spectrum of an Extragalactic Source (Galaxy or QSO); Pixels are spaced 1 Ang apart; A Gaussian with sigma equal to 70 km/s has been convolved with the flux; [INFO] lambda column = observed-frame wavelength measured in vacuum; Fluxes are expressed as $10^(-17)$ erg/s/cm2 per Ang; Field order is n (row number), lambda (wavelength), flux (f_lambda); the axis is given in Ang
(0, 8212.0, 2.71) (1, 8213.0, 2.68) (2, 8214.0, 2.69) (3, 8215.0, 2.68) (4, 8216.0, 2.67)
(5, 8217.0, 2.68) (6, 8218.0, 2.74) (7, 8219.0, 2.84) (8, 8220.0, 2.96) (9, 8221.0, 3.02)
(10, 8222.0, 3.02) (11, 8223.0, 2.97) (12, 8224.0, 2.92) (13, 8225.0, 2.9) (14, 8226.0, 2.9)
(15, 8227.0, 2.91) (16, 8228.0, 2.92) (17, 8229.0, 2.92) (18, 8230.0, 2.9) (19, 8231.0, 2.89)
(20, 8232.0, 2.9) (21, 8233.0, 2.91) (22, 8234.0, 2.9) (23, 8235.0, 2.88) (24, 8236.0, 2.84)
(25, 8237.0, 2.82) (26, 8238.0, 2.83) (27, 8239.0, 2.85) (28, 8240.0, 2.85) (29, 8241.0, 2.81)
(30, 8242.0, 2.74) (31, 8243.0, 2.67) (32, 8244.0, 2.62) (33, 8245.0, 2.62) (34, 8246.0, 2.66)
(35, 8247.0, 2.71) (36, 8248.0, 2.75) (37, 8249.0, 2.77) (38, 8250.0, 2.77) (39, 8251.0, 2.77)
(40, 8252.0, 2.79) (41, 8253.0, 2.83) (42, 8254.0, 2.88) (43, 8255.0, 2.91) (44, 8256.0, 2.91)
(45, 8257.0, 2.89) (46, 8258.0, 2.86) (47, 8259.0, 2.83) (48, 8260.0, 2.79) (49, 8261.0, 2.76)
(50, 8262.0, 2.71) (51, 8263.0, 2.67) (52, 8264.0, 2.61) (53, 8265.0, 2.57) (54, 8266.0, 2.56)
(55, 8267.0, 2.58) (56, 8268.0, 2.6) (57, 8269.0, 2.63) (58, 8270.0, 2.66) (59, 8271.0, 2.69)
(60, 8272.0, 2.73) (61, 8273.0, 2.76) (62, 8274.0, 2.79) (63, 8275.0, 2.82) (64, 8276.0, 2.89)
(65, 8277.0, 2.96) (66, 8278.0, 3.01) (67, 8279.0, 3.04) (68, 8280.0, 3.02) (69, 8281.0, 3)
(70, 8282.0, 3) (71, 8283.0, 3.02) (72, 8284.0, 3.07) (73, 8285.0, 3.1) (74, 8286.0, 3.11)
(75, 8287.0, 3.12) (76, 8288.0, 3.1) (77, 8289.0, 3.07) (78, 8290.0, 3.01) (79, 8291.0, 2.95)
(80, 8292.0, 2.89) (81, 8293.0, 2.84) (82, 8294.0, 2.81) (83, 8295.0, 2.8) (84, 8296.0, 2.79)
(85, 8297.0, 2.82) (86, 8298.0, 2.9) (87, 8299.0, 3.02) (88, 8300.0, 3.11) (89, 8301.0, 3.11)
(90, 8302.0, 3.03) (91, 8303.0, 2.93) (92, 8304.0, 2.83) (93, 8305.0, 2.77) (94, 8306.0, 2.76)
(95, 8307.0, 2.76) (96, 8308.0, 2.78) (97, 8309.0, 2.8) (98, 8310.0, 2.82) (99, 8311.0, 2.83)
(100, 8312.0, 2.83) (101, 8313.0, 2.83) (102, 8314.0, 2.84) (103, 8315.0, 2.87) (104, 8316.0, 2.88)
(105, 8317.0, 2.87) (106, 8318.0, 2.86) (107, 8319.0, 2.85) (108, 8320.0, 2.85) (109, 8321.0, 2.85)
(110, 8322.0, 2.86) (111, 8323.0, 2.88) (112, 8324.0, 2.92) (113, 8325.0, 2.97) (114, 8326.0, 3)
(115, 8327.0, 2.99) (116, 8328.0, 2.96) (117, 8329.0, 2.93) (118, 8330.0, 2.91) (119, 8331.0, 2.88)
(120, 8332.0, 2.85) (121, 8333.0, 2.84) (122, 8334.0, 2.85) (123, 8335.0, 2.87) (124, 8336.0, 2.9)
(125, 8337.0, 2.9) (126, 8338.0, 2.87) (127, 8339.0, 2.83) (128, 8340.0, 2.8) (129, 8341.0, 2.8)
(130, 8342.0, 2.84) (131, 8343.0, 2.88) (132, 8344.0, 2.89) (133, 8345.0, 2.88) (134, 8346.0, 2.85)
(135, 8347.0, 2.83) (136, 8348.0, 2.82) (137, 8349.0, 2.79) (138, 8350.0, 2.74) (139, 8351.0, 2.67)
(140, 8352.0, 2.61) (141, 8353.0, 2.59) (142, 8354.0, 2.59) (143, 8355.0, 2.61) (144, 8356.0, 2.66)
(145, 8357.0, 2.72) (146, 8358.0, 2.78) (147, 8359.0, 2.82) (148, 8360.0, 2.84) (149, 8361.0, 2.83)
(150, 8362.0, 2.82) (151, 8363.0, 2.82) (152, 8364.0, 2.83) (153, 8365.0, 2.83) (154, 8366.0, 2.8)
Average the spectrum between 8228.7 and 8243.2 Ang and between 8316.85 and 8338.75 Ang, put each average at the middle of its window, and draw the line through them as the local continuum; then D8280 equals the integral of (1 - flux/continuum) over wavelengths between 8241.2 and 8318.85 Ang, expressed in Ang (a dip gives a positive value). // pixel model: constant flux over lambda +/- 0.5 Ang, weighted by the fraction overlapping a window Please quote 0.8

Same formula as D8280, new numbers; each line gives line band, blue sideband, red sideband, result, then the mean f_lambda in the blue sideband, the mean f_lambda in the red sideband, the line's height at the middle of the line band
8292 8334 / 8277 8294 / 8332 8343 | 0.7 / 3.01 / 2.85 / 2.93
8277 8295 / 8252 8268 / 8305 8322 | -1.4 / 2.75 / 2.83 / 2.79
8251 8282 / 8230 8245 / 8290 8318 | 0.5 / 2.82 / 2.87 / 2.84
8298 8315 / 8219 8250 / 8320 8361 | -0.3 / 2.84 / 2.83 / 2.83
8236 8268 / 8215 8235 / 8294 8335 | 1.4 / 2.88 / 2.88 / 2.88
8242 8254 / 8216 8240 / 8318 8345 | 0.6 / 2.88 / 2.88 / 2.88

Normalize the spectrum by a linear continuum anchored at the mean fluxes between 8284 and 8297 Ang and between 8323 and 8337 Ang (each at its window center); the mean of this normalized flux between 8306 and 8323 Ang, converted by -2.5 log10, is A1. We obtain 0.04 mag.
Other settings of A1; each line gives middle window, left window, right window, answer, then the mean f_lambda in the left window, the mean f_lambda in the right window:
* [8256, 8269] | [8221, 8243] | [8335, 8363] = 0.06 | 2.88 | 2.79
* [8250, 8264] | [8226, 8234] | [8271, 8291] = 0.05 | 2.91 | 2.97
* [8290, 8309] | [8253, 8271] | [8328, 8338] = -0.03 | 2.73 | 2.88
